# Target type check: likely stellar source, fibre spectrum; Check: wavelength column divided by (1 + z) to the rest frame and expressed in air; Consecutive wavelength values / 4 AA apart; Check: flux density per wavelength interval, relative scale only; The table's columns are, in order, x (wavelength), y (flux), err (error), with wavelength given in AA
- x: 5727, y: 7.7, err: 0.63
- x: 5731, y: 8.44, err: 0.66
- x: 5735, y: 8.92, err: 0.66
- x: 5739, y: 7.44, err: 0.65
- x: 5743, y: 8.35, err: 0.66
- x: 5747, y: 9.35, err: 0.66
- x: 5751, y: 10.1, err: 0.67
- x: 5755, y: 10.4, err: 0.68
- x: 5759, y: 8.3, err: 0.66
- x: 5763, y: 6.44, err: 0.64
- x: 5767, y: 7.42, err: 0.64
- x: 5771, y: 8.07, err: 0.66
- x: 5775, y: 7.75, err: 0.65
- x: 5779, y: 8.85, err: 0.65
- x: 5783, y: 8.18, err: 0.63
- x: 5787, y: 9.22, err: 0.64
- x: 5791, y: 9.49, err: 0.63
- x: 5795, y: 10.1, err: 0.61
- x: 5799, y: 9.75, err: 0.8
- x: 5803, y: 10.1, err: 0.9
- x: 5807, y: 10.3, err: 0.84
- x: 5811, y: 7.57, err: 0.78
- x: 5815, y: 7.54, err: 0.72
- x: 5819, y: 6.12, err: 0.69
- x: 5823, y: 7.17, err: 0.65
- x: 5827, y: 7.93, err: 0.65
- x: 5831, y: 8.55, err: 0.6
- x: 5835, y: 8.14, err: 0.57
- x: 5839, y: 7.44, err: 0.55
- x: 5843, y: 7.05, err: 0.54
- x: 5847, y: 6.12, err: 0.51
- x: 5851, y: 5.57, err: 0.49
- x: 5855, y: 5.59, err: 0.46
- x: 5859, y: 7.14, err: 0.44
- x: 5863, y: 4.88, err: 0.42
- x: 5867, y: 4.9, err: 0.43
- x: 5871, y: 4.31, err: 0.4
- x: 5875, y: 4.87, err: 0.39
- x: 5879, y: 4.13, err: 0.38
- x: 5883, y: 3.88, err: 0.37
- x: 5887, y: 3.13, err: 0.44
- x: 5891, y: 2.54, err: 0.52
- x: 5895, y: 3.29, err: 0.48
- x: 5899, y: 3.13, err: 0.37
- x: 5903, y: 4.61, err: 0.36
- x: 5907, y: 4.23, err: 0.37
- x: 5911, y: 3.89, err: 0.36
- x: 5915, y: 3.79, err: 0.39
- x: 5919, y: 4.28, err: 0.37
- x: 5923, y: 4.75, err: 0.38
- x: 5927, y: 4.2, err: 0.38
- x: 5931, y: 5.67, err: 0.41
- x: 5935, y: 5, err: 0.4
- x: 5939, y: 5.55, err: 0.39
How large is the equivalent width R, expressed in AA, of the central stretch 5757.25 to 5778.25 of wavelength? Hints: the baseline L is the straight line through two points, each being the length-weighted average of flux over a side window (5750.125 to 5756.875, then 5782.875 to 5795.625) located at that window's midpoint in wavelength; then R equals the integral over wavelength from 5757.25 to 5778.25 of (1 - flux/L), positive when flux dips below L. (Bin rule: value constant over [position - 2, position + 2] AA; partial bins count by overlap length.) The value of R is 4.71 AA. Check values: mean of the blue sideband 10.3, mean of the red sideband 9.31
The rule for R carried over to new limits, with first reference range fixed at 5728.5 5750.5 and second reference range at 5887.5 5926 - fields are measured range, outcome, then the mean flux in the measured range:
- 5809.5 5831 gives -3.8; 7.38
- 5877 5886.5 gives 1.4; 3.87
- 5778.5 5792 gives -3.0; 8.9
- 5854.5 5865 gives -1.5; 5.91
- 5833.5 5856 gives -4.3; 6.67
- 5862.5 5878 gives 0.5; 4.69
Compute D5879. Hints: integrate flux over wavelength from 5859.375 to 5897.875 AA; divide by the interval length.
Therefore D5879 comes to 4.11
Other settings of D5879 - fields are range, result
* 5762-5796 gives 8.4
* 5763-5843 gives 8.32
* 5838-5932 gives 4.69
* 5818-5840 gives 7.63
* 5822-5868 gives 6.74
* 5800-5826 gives 8.19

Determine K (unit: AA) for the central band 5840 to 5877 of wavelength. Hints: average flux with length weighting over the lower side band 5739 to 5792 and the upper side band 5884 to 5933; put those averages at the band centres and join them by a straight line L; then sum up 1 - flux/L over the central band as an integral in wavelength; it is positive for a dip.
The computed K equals -0.43 AA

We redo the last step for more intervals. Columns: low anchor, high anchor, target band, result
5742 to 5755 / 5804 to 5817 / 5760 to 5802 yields 2.09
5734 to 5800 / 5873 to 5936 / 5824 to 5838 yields -3.30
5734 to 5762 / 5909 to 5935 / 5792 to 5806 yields -4.38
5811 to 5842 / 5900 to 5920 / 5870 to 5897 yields 7.83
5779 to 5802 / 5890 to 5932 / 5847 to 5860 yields 1.04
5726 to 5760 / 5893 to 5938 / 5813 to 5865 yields -4.56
